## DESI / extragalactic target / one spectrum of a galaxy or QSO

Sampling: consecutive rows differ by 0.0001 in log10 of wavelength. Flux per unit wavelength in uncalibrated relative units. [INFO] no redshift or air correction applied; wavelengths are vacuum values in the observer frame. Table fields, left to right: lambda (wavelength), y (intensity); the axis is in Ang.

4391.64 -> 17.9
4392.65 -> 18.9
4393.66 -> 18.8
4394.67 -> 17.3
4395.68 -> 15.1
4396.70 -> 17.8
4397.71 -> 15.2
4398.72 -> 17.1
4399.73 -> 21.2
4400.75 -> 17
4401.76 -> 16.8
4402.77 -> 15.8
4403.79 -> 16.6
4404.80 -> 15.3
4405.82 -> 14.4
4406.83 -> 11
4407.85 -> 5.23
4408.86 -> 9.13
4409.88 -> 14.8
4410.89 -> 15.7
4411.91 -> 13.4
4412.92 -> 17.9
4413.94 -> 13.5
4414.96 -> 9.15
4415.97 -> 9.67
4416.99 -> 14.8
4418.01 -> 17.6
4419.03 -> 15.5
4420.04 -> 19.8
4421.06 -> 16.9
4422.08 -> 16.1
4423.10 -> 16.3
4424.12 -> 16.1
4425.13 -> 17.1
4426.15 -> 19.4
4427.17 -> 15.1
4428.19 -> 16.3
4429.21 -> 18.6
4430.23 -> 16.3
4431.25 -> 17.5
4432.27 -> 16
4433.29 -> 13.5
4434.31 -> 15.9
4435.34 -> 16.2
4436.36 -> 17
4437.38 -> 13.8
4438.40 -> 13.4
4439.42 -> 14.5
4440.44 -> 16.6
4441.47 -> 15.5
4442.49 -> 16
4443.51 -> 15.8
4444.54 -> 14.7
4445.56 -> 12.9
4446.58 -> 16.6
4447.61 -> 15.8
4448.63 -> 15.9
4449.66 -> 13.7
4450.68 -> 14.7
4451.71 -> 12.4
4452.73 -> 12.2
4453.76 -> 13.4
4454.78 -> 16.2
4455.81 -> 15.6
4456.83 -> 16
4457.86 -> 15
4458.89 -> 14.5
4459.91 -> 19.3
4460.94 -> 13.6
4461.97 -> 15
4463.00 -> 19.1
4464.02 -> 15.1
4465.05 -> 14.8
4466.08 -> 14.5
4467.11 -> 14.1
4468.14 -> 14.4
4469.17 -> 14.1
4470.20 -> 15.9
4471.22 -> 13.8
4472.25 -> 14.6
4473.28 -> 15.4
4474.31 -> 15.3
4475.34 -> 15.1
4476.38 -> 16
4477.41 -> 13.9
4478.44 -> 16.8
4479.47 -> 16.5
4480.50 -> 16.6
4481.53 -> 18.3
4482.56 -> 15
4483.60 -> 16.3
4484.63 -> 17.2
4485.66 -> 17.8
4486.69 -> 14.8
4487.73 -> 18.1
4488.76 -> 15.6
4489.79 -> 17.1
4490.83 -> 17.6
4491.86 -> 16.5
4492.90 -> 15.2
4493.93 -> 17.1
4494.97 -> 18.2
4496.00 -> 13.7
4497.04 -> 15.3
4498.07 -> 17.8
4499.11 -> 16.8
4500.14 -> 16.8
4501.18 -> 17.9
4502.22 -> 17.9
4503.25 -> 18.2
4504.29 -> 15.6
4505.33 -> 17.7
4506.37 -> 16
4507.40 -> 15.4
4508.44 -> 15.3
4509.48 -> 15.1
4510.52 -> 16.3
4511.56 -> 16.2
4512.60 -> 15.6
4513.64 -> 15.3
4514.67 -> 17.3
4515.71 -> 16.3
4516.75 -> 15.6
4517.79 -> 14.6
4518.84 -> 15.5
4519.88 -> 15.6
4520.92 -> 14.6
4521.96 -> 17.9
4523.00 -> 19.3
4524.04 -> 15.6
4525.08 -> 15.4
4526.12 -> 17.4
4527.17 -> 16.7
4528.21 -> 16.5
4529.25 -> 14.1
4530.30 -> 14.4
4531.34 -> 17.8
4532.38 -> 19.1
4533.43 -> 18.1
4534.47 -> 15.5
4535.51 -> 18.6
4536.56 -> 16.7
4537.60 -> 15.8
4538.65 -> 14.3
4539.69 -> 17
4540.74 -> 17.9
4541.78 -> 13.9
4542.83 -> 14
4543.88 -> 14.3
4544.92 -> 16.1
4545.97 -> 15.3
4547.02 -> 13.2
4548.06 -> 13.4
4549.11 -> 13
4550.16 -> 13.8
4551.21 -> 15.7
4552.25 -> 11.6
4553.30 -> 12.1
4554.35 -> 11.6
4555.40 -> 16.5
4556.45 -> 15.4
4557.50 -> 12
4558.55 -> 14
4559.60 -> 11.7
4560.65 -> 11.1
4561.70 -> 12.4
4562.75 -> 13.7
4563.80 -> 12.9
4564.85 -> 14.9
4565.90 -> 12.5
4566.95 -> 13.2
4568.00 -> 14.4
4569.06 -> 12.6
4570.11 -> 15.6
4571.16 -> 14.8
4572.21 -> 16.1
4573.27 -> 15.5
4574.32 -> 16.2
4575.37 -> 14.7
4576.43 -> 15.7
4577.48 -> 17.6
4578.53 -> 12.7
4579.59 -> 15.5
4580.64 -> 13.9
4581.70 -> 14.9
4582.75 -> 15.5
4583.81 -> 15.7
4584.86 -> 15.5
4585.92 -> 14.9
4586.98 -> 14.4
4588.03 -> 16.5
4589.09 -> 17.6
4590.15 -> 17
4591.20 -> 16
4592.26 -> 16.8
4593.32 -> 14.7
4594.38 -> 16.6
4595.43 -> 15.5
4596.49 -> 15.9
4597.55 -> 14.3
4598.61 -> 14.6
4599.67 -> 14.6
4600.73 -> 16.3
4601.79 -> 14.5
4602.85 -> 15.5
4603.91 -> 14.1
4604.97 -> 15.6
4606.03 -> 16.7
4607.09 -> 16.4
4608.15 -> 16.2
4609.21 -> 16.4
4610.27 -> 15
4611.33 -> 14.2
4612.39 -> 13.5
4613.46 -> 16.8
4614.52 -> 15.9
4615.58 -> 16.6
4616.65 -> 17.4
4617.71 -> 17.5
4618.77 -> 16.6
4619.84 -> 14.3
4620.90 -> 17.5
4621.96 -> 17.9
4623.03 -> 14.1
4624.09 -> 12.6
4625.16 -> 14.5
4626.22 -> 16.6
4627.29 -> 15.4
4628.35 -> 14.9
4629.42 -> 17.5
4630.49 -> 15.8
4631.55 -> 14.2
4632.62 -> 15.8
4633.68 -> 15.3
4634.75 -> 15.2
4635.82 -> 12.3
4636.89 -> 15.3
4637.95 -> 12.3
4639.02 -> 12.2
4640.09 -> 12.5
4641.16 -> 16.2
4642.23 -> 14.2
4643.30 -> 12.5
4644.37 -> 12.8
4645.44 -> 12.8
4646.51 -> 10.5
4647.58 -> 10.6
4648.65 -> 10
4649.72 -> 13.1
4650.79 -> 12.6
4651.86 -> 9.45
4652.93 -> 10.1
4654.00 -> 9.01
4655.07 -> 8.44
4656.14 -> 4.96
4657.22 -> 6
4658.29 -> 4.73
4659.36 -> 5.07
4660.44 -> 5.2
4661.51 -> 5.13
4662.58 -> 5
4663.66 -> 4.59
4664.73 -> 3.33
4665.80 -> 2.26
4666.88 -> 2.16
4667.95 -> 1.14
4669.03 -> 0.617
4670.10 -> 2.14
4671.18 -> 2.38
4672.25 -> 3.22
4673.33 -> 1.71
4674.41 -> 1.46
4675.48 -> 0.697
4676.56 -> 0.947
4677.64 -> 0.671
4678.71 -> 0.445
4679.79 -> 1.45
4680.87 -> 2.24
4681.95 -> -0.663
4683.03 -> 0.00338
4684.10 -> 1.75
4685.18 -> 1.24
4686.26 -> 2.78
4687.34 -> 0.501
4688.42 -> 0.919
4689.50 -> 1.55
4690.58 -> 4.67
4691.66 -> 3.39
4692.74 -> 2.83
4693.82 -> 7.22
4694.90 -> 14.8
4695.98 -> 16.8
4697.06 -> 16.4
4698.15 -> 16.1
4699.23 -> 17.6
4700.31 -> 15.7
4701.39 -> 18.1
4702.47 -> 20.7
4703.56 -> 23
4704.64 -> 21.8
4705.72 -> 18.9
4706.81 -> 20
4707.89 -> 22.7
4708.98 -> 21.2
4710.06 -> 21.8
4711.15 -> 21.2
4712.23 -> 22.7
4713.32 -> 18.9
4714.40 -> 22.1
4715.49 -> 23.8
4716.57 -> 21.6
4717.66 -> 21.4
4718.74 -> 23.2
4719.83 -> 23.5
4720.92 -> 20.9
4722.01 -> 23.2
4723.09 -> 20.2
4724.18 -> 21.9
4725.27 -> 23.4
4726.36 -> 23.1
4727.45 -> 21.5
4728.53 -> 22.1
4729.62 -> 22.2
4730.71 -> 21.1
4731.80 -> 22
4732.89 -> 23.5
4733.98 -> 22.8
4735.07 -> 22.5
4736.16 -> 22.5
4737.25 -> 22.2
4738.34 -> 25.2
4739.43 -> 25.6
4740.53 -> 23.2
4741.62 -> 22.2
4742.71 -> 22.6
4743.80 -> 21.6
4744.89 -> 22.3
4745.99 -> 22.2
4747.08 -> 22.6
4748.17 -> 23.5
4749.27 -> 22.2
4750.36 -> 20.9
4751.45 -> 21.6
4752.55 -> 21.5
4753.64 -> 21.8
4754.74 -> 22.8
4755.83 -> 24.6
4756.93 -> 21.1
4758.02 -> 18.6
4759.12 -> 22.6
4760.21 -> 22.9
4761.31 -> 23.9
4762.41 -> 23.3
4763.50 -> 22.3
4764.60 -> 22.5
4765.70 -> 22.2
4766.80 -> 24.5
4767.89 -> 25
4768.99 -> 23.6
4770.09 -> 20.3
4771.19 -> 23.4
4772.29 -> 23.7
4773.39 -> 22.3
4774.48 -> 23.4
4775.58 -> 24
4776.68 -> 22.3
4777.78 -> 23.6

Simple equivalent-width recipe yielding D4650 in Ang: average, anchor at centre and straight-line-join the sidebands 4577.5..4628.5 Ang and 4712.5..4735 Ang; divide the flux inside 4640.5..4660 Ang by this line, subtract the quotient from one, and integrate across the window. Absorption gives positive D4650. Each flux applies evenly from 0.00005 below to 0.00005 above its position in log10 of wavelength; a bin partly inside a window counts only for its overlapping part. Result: 8.5 Ang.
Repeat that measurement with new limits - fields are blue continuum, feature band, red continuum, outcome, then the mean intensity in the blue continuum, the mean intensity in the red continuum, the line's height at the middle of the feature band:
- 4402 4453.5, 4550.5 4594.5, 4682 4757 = 5.5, 15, 18.3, 16.6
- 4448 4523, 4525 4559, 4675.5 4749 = 1.7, 15.8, 16.4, 16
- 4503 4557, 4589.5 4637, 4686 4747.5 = 4.2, 15.6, 18.9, 17.1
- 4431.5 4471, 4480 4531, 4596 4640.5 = -4.0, 15.1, 15.3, 15.2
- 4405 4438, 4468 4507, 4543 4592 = -4.0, 15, 14.4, 14.7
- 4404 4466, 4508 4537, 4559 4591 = -2.9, 15.1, 14.7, 14.8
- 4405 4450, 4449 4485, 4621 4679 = -3.3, 15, 9.17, 14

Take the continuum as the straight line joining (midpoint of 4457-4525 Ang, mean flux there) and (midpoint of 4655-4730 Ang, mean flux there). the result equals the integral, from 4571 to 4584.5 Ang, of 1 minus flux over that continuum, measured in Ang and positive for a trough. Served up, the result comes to -1.3 Ang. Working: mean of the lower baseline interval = 16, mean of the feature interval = 15.3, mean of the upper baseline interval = 11.2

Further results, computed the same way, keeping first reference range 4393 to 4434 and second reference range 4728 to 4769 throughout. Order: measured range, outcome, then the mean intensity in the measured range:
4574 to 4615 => 8.2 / 15.5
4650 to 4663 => 8.4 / 7.28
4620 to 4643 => 6.1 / 14.8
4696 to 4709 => 1.5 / 19.2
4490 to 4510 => 0.9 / 16.5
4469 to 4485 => 1.1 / 15.7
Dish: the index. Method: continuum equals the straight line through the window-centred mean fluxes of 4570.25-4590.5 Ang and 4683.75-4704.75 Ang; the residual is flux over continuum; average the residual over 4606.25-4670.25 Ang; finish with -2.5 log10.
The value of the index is 0.11 mag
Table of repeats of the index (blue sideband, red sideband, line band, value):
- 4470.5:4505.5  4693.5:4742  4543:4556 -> 0.26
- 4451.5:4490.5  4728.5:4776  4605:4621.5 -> 0.19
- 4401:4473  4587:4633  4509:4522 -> -0.03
